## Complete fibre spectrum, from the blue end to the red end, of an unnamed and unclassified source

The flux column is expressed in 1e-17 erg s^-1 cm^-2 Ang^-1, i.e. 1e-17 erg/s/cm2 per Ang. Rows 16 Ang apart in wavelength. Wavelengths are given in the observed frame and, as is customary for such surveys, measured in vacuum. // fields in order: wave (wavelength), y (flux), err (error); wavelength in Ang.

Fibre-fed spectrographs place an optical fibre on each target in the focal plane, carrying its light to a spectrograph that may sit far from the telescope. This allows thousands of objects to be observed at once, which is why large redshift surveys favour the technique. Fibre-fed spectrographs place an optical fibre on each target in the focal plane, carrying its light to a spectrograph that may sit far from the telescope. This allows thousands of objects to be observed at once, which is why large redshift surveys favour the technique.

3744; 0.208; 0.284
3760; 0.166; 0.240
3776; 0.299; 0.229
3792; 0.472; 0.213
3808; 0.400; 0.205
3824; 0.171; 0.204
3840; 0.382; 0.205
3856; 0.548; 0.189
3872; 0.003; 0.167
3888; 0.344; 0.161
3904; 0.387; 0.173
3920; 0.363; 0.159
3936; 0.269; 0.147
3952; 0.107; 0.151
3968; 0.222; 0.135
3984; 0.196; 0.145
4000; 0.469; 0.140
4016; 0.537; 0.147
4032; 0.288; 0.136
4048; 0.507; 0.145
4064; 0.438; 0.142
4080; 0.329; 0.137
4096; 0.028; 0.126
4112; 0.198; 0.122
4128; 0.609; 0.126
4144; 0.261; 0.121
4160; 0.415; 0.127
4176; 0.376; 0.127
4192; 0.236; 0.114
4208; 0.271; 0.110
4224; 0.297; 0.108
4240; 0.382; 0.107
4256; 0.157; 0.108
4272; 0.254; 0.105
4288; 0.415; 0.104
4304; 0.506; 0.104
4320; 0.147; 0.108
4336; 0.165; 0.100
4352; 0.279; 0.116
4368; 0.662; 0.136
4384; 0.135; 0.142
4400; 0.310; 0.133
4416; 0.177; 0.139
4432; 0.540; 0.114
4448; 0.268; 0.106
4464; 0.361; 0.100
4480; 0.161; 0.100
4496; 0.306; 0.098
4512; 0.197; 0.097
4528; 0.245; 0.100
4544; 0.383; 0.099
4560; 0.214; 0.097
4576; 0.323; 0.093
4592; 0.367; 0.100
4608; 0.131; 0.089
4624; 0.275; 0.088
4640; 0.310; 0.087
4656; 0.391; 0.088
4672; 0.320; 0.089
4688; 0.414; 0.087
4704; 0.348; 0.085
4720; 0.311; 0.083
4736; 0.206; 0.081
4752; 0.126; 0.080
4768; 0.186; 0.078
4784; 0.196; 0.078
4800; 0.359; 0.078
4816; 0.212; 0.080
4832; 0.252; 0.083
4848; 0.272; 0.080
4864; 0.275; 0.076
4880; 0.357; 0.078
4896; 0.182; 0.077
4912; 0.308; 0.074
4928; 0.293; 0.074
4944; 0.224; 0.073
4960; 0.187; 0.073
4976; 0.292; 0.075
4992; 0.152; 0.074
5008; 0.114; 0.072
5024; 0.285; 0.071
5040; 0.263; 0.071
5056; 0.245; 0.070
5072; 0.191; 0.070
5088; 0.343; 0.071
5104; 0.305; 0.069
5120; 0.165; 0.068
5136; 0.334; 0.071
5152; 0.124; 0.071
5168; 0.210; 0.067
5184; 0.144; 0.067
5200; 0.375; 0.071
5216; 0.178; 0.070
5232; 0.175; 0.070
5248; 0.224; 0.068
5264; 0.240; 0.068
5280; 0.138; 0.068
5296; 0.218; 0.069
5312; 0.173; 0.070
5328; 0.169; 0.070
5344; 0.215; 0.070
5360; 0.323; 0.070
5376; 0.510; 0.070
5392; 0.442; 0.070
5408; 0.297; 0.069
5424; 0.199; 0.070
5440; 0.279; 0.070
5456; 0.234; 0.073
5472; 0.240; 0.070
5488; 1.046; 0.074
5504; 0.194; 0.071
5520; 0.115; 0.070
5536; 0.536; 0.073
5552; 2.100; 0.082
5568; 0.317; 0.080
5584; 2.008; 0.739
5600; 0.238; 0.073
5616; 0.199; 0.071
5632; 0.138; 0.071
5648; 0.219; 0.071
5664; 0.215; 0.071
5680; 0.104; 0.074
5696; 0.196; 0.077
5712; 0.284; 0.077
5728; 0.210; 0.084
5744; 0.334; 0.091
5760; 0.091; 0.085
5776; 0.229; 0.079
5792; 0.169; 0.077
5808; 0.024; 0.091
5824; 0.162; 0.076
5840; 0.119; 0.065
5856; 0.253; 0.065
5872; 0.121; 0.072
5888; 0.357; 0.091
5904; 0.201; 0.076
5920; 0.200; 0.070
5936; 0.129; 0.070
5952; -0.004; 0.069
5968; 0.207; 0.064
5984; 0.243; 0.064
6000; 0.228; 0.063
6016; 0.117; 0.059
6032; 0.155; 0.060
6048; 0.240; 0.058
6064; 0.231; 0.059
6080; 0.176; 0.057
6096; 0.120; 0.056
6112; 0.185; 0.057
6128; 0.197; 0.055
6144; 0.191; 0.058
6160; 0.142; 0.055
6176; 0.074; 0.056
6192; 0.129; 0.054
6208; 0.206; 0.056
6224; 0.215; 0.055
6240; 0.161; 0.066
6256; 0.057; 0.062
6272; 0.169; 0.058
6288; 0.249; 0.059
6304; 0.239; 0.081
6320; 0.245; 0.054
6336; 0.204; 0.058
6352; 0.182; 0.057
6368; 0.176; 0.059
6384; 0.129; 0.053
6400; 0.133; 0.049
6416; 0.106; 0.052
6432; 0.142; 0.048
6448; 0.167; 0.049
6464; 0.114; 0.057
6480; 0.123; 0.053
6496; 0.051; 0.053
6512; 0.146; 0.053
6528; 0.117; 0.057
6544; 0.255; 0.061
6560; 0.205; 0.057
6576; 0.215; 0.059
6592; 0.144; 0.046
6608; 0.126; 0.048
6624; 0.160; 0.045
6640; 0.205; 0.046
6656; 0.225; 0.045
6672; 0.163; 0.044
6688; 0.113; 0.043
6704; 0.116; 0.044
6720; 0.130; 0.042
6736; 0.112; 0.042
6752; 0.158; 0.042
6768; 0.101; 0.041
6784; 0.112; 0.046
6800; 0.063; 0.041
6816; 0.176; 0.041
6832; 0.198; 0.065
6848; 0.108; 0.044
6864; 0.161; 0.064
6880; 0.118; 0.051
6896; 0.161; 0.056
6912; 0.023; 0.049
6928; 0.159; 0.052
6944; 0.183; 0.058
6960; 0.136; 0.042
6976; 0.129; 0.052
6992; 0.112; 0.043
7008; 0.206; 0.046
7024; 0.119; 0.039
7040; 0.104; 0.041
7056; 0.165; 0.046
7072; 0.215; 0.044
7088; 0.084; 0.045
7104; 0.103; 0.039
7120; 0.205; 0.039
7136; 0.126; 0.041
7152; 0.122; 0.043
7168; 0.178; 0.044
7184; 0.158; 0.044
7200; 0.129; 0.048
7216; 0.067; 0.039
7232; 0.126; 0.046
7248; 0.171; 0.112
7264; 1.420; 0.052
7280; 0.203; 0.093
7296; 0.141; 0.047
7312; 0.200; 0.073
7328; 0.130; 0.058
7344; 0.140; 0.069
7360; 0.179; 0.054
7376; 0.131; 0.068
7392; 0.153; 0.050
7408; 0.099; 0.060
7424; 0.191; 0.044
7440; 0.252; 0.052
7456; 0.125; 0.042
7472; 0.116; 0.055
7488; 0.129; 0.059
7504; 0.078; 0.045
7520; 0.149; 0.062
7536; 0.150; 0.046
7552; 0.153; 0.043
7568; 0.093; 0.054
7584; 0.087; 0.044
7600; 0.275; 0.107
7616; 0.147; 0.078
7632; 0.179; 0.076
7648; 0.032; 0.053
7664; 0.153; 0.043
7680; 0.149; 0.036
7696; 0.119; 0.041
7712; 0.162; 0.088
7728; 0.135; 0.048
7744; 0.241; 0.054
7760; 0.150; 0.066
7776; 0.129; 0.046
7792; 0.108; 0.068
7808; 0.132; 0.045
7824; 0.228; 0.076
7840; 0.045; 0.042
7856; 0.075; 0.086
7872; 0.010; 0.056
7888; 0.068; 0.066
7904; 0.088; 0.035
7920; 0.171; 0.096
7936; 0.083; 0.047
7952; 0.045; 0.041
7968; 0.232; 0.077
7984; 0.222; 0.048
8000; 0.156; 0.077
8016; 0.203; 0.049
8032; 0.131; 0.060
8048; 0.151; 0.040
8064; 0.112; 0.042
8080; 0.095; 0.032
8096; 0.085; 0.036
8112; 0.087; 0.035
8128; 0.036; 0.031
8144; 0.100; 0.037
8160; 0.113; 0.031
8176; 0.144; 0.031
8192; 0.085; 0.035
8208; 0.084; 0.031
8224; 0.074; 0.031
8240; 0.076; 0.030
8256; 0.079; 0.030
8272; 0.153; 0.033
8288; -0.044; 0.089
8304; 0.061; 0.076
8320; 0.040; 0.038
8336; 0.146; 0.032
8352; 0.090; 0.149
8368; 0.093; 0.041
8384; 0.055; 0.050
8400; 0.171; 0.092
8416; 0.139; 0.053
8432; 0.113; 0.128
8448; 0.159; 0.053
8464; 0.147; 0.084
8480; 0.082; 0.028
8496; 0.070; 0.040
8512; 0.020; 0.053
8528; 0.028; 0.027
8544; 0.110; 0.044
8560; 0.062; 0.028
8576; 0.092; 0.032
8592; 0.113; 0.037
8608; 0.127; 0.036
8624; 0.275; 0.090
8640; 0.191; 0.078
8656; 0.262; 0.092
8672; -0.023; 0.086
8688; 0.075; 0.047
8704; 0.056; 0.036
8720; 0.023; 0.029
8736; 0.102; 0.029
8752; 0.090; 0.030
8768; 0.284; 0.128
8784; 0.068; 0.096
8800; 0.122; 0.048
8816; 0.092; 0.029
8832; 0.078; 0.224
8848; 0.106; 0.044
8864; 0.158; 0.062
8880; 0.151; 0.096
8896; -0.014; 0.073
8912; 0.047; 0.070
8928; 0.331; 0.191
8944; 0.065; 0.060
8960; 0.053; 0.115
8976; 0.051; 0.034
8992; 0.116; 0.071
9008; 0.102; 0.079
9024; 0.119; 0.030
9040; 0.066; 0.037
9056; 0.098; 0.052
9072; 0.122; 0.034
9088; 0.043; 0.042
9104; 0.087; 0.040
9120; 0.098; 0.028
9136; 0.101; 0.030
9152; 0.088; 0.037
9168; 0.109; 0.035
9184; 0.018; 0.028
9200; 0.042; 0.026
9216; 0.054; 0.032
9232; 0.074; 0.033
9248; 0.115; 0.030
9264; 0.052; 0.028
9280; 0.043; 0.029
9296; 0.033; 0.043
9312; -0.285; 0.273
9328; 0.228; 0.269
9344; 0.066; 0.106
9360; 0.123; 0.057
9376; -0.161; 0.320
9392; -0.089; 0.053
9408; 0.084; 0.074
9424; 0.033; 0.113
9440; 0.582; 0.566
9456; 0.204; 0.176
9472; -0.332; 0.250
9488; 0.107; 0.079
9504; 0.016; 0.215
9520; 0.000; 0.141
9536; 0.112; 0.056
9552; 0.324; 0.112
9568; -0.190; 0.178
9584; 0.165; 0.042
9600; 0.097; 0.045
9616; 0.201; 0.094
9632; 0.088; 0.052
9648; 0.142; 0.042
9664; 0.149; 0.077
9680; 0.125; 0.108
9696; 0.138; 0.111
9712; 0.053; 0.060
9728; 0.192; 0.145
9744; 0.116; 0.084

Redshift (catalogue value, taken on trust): 0.11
